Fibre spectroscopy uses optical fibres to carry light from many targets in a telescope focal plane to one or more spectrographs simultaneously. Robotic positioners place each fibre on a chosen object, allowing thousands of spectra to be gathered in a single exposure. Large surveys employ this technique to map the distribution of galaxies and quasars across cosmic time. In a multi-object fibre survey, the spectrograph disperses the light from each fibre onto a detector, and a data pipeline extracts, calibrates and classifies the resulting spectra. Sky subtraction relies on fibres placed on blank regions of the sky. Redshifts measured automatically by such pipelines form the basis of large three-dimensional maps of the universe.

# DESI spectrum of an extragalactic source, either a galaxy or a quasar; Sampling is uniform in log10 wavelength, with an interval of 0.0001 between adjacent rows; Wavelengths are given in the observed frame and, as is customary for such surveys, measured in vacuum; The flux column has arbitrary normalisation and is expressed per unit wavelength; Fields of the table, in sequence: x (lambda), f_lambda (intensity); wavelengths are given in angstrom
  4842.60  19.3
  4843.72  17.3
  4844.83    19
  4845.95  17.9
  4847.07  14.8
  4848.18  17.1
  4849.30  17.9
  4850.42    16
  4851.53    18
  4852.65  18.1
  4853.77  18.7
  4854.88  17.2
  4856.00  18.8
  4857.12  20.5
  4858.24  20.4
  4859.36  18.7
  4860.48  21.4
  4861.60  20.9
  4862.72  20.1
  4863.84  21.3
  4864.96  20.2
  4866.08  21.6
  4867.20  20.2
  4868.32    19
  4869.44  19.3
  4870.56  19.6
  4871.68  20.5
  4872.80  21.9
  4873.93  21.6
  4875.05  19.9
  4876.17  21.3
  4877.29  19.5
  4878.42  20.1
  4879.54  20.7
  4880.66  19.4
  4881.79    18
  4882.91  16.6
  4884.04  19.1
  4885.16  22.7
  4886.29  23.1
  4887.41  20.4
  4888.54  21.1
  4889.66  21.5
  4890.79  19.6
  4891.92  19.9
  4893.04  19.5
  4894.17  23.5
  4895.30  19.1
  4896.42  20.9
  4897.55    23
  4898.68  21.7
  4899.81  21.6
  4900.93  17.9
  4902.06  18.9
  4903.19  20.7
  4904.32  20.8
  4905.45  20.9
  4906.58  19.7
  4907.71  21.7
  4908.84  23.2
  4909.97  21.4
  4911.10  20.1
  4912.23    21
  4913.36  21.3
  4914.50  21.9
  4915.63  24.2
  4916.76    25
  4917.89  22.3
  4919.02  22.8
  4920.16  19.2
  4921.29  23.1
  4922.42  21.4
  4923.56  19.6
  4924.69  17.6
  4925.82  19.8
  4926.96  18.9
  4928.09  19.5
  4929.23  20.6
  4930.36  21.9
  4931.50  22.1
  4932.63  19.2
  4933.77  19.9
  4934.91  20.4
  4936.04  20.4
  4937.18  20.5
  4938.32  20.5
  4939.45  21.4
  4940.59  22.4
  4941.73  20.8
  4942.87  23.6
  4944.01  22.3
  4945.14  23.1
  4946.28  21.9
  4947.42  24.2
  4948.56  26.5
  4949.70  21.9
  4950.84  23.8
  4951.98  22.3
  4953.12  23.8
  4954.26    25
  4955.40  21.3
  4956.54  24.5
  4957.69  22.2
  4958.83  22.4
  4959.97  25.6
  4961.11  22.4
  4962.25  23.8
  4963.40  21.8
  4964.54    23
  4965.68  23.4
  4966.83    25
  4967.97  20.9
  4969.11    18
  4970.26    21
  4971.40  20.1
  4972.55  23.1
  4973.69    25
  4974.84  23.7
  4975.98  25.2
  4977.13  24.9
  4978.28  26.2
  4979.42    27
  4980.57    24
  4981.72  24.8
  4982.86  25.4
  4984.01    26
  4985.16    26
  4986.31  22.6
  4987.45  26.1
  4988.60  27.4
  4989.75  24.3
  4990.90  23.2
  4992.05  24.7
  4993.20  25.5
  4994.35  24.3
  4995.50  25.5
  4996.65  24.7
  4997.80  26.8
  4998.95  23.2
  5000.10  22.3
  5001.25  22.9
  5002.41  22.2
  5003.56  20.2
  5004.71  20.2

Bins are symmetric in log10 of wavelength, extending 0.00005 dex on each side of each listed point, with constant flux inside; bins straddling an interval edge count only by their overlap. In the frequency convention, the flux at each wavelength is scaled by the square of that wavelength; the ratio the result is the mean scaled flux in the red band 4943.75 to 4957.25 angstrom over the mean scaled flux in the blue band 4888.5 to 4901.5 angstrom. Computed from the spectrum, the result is 1.2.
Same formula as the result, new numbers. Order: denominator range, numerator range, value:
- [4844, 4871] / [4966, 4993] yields 1.33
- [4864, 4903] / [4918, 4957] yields 1.09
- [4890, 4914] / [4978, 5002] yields 1.24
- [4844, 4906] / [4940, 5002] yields 1.24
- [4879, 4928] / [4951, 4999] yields 1.19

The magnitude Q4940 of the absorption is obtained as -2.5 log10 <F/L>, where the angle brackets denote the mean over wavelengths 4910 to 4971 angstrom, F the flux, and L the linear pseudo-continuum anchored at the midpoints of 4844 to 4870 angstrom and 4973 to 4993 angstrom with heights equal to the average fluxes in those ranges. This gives 0.05 mag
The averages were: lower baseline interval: 19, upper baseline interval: 25.1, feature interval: 21.9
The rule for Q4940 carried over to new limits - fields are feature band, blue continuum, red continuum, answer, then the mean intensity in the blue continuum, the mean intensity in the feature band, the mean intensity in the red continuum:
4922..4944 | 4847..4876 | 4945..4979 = 0.08 mag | 19.5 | 20.6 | 23.2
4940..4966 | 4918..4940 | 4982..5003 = -0.05 mag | 20.5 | 23.1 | 24.6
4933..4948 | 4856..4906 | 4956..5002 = 0.05 mag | 20.4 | 21.6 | 24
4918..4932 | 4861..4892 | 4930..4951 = 0.05 mag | 20.3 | 20.6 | 21.9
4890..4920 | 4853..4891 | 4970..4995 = 0.01 mag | 20.1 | 21.2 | 24.6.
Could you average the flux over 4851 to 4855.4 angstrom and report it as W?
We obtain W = 18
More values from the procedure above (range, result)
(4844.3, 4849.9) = 17.3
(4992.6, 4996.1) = 25.1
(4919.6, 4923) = 21.2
